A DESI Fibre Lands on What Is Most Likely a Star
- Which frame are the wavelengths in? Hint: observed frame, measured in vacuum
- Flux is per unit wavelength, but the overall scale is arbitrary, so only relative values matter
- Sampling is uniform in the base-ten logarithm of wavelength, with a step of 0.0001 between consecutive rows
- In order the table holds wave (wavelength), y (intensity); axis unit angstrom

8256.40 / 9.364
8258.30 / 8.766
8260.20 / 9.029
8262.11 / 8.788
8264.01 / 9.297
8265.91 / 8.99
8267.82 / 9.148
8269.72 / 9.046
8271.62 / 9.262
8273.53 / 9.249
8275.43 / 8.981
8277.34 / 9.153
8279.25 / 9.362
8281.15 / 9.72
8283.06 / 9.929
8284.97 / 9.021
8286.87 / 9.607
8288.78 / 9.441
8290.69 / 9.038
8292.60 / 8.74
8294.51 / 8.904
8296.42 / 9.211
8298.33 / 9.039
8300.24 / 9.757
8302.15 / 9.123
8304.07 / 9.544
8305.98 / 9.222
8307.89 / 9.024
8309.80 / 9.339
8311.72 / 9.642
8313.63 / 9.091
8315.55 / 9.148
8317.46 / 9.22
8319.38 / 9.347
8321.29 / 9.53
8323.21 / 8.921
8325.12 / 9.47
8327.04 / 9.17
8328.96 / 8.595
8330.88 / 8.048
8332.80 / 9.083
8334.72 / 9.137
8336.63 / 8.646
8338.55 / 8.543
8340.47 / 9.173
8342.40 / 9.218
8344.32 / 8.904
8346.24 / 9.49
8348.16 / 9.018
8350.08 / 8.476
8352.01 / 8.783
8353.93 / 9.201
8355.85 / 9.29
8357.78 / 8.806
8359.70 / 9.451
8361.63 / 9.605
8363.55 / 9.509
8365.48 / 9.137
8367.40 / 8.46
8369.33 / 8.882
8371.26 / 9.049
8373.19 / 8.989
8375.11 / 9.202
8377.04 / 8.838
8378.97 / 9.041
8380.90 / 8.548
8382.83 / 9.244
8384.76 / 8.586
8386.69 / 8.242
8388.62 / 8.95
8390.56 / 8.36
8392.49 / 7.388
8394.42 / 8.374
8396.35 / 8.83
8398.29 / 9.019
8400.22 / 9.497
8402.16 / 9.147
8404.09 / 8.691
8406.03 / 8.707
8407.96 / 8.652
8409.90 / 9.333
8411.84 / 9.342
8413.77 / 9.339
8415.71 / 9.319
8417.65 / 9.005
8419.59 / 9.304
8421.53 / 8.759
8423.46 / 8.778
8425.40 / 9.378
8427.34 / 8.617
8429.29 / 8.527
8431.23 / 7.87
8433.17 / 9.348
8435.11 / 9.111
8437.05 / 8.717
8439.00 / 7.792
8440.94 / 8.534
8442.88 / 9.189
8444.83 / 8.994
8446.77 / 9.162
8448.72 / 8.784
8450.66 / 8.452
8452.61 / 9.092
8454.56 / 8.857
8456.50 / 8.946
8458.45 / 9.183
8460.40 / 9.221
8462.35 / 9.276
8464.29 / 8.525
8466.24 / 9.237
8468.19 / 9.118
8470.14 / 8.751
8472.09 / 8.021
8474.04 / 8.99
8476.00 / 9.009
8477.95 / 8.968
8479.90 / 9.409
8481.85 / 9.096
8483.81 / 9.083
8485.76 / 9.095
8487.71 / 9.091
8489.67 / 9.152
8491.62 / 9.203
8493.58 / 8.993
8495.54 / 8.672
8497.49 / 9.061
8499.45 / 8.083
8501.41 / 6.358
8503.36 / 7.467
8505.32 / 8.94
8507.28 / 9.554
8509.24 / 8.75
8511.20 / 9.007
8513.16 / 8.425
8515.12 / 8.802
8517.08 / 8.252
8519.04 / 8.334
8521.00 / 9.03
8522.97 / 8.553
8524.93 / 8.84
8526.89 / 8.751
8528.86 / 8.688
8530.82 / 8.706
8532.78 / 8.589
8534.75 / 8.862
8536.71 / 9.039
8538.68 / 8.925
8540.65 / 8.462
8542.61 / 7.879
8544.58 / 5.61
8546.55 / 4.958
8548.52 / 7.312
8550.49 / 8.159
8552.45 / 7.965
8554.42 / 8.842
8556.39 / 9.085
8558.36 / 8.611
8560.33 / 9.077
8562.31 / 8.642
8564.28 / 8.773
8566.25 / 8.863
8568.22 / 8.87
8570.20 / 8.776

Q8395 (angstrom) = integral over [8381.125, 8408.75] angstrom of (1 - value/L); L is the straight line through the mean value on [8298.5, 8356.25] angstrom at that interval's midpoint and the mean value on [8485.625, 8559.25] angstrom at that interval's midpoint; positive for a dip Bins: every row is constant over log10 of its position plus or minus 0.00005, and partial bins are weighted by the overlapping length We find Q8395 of 0.5 angstrom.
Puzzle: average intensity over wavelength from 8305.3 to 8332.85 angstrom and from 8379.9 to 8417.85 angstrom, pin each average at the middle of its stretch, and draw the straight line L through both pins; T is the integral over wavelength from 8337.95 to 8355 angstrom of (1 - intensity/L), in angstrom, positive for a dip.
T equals 0.1 angstrom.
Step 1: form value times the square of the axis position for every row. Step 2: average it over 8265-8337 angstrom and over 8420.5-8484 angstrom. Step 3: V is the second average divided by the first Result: 1.0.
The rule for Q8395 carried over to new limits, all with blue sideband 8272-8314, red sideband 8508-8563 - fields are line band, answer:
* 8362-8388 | 0.2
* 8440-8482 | -1.4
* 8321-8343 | 0.5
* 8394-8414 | -0.3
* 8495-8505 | 0.6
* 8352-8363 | -0.2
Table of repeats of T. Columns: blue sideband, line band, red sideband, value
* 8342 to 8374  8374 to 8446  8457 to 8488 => 1.70 angstrom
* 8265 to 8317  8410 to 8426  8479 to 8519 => -0.42 angstrom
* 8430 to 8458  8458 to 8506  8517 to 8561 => -1.19 angstrom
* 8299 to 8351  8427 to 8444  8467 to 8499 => 0.70 angstrom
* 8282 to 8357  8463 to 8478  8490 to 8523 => -0.26 angstrom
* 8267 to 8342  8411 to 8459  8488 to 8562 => -0.94 angstrom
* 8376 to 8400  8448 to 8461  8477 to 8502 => -0.24 angstrom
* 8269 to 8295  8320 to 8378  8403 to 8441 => 0.29 angstrom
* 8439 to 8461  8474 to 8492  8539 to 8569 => -0.99 angstrom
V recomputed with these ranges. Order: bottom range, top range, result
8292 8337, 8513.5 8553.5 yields 0.94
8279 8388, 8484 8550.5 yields 0.97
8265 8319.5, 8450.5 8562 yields 0.98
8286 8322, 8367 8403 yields 0.97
